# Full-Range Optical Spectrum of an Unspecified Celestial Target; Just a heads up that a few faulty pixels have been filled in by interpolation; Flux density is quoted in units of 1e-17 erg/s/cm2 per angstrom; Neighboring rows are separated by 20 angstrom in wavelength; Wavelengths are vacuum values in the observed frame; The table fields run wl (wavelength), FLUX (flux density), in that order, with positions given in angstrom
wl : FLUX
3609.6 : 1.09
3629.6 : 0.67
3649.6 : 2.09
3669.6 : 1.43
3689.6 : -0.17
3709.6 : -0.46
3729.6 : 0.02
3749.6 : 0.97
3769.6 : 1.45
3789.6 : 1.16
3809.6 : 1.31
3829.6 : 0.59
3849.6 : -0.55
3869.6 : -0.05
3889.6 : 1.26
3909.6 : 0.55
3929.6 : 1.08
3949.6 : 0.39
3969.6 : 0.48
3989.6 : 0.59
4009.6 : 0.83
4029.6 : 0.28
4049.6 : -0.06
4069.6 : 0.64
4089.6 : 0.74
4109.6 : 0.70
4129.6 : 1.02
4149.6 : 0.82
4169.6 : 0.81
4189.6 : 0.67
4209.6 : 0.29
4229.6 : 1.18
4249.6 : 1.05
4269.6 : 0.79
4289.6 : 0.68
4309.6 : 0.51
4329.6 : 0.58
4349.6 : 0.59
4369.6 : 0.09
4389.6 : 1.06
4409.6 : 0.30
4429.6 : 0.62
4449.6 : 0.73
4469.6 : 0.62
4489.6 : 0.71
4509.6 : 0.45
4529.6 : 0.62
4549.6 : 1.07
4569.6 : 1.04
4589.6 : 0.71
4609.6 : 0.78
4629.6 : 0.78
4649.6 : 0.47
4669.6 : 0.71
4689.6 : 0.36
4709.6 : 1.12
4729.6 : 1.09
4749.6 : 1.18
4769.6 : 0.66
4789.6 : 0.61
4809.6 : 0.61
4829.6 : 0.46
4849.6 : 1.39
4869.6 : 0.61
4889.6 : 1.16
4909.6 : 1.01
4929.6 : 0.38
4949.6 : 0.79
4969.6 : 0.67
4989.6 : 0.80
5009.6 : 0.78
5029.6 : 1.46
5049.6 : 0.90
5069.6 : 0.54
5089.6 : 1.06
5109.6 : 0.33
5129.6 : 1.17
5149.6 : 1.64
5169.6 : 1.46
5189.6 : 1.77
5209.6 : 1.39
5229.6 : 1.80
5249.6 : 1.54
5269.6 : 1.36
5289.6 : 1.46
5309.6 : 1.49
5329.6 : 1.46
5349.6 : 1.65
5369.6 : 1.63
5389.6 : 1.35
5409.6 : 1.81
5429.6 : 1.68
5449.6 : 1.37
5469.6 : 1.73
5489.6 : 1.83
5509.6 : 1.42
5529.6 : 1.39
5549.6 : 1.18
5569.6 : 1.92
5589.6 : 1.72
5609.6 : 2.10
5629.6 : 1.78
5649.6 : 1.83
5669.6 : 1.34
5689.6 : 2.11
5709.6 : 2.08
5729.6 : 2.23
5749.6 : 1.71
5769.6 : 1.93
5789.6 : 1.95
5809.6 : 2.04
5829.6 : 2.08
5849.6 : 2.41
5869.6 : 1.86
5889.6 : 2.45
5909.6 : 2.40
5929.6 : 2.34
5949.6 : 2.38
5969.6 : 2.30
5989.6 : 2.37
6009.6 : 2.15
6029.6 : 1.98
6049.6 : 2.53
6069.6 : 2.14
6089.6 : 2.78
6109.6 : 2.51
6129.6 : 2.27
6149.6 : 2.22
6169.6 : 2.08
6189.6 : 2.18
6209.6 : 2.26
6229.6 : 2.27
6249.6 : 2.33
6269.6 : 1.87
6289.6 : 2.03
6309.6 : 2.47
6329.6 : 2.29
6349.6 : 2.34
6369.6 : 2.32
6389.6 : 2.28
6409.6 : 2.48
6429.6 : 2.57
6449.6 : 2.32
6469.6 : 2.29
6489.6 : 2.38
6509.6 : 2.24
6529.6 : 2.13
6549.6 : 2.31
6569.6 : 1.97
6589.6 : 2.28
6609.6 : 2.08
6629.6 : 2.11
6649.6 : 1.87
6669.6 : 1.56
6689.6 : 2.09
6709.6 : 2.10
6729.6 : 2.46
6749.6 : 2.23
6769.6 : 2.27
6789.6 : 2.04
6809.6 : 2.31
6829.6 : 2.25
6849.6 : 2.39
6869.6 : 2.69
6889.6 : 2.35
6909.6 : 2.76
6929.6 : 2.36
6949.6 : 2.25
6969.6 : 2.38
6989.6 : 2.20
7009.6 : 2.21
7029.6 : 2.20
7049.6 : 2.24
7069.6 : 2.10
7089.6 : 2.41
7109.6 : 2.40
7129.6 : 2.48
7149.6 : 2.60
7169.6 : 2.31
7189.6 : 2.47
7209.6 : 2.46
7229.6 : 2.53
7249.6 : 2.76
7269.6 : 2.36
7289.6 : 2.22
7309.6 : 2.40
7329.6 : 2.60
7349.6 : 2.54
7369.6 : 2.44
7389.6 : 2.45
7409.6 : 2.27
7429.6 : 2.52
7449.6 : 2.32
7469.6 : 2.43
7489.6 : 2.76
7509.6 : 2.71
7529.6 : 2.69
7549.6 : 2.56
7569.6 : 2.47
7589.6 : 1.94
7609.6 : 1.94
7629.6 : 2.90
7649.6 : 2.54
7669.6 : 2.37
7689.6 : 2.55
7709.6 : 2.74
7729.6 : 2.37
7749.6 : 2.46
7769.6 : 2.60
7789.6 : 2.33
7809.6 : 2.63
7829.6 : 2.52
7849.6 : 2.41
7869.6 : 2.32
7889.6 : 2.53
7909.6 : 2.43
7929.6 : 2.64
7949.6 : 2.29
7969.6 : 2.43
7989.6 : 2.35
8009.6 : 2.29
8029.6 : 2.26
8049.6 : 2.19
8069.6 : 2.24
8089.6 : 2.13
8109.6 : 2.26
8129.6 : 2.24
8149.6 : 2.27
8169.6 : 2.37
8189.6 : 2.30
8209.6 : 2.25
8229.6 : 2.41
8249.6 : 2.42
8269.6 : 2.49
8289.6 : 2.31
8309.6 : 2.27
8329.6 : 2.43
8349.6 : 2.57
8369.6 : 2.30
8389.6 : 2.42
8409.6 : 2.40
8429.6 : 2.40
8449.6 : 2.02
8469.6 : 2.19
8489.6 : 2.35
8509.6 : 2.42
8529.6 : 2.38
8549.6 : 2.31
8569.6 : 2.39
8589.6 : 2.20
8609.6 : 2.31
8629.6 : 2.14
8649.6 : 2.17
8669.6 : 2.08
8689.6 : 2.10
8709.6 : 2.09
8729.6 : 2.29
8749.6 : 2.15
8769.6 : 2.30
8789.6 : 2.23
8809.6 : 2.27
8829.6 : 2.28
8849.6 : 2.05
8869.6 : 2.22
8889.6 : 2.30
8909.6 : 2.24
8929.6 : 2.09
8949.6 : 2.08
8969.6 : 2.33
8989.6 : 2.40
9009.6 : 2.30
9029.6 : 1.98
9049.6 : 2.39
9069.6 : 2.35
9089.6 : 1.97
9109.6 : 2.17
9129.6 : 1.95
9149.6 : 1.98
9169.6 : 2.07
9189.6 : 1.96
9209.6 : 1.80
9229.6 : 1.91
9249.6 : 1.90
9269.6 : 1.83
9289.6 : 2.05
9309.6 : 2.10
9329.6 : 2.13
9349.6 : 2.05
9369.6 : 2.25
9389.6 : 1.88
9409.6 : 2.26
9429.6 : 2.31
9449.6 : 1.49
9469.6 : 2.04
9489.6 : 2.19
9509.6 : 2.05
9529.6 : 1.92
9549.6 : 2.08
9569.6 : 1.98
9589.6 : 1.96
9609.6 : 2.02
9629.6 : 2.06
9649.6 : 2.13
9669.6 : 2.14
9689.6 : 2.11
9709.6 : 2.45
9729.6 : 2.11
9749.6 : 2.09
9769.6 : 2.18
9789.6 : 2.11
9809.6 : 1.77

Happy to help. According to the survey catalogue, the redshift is 0.29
